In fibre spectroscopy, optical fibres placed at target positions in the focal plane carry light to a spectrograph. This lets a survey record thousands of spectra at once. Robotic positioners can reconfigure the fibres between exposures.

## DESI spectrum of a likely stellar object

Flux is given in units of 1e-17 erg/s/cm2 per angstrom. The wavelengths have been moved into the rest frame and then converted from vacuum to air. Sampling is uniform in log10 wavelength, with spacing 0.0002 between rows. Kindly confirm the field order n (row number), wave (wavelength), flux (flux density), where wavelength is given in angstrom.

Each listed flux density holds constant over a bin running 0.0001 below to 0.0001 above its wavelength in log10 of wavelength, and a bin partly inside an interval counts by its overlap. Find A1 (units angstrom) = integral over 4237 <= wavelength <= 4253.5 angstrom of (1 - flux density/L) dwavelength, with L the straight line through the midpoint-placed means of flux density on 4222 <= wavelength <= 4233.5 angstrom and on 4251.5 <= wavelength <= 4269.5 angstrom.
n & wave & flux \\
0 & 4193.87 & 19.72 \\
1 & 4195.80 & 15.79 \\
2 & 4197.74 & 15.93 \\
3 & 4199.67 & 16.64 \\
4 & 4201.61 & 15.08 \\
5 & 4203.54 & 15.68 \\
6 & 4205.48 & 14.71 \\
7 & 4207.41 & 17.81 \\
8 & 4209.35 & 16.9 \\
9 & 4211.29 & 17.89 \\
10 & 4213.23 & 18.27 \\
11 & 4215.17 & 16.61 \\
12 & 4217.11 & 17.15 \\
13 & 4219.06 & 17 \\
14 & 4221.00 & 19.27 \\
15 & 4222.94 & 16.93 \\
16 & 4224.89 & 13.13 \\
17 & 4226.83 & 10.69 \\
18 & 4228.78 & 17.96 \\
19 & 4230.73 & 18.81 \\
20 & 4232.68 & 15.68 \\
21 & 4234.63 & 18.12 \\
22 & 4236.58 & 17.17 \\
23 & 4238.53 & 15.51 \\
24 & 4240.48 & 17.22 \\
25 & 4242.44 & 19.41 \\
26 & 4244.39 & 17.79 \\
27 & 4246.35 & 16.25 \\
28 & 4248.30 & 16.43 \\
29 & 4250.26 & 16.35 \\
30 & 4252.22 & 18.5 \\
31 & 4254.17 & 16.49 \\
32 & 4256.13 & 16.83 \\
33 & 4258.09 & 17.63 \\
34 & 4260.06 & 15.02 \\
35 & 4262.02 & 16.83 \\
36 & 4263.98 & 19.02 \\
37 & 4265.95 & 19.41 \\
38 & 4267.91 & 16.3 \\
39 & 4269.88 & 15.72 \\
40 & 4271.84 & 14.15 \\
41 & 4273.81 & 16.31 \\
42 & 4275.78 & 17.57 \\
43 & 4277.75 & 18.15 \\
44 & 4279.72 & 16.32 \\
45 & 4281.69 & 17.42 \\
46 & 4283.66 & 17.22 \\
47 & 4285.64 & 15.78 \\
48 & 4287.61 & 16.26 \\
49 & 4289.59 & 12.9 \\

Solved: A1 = -0.7 angstrom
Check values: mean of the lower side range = 15.5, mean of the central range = 17.2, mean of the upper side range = 17.3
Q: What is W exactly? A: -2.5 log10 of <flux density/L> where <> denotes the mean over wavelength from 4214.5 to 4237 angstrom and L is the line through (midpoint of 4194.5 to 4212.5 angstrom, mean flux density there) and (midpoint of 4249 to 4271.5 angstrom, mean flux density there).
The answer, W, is 0.006 mag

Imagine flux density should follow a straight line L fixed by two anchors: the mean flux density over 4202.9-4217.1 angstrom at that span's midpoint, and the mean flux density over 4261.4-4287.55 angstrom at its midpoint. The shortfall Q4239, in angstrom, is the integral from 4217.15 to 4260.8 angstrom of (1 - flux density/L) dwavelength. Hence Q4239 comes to 0.4 angstrom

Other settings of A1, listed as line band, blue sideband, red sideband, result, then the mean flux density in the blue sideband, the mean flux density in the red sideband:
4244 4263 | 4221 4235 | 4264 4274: -0.4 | 16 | 16.6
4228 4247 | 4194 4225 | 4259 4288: -0.7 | 16.7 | 16.8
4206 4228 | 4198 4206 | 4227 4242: -0.4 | 15.6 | 16.9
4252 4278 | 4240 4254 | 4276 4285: 0.6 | 17.4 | 17.2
